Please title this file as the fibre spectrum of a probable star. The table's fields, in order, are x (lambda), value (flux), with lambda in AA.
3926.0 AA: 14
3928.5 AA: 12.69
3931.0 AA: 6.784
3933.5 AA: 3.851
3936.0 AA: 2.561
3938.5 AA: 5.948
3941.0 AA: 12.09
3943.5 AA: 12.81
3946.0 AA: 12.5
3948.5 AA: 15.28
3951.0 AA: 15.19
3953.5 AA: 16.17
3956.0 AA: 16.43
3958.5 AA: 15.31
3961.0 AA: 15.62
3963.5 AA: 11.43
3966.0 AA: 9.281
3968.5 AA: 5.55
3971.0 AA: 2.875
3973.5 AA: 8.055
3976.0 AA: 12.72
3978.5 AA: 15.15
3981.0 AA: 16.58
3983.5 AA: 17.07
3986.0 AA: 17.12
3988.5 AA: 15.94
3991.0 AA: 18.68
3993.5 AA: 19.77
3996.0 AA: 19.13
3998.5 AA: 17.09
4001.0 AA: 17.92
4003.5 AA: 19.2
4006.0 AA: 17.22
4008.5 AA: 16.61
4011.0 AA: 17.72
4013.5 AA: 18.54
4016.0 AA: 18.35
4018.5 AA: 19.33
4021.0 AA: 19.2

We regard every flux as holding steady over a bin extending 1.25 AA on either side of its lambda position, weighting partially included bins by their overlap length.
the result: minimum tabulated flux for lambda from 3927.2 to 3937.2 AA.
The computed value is 2.561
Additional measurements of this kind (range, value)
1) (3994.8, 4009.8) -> 16.61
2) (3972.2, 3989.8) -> 8.055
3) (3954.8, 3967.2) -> 9.281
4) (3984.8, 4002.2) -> 15.94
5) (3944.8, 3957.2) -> 12.5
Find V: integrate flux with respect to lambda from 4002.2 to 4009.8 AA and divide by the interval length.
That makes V 17.7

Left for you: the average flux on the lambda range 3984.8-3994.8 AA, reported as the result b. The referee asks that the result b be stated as 17.9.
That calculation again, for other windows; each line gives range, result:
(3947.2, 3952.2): 15.2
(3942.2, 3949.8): 13.5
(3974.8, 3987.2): 15.7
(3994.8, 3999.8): 18.1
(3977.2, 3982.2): 15.8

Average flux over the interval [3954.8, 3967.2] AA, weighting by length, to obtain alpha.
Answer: 13.6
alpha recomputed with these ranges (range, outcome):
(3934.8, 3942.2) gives 6.86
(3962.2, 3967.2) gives 10.4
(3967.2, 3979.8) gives 8.9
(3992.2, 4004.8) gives 18.6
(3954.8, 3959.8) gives 15.9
